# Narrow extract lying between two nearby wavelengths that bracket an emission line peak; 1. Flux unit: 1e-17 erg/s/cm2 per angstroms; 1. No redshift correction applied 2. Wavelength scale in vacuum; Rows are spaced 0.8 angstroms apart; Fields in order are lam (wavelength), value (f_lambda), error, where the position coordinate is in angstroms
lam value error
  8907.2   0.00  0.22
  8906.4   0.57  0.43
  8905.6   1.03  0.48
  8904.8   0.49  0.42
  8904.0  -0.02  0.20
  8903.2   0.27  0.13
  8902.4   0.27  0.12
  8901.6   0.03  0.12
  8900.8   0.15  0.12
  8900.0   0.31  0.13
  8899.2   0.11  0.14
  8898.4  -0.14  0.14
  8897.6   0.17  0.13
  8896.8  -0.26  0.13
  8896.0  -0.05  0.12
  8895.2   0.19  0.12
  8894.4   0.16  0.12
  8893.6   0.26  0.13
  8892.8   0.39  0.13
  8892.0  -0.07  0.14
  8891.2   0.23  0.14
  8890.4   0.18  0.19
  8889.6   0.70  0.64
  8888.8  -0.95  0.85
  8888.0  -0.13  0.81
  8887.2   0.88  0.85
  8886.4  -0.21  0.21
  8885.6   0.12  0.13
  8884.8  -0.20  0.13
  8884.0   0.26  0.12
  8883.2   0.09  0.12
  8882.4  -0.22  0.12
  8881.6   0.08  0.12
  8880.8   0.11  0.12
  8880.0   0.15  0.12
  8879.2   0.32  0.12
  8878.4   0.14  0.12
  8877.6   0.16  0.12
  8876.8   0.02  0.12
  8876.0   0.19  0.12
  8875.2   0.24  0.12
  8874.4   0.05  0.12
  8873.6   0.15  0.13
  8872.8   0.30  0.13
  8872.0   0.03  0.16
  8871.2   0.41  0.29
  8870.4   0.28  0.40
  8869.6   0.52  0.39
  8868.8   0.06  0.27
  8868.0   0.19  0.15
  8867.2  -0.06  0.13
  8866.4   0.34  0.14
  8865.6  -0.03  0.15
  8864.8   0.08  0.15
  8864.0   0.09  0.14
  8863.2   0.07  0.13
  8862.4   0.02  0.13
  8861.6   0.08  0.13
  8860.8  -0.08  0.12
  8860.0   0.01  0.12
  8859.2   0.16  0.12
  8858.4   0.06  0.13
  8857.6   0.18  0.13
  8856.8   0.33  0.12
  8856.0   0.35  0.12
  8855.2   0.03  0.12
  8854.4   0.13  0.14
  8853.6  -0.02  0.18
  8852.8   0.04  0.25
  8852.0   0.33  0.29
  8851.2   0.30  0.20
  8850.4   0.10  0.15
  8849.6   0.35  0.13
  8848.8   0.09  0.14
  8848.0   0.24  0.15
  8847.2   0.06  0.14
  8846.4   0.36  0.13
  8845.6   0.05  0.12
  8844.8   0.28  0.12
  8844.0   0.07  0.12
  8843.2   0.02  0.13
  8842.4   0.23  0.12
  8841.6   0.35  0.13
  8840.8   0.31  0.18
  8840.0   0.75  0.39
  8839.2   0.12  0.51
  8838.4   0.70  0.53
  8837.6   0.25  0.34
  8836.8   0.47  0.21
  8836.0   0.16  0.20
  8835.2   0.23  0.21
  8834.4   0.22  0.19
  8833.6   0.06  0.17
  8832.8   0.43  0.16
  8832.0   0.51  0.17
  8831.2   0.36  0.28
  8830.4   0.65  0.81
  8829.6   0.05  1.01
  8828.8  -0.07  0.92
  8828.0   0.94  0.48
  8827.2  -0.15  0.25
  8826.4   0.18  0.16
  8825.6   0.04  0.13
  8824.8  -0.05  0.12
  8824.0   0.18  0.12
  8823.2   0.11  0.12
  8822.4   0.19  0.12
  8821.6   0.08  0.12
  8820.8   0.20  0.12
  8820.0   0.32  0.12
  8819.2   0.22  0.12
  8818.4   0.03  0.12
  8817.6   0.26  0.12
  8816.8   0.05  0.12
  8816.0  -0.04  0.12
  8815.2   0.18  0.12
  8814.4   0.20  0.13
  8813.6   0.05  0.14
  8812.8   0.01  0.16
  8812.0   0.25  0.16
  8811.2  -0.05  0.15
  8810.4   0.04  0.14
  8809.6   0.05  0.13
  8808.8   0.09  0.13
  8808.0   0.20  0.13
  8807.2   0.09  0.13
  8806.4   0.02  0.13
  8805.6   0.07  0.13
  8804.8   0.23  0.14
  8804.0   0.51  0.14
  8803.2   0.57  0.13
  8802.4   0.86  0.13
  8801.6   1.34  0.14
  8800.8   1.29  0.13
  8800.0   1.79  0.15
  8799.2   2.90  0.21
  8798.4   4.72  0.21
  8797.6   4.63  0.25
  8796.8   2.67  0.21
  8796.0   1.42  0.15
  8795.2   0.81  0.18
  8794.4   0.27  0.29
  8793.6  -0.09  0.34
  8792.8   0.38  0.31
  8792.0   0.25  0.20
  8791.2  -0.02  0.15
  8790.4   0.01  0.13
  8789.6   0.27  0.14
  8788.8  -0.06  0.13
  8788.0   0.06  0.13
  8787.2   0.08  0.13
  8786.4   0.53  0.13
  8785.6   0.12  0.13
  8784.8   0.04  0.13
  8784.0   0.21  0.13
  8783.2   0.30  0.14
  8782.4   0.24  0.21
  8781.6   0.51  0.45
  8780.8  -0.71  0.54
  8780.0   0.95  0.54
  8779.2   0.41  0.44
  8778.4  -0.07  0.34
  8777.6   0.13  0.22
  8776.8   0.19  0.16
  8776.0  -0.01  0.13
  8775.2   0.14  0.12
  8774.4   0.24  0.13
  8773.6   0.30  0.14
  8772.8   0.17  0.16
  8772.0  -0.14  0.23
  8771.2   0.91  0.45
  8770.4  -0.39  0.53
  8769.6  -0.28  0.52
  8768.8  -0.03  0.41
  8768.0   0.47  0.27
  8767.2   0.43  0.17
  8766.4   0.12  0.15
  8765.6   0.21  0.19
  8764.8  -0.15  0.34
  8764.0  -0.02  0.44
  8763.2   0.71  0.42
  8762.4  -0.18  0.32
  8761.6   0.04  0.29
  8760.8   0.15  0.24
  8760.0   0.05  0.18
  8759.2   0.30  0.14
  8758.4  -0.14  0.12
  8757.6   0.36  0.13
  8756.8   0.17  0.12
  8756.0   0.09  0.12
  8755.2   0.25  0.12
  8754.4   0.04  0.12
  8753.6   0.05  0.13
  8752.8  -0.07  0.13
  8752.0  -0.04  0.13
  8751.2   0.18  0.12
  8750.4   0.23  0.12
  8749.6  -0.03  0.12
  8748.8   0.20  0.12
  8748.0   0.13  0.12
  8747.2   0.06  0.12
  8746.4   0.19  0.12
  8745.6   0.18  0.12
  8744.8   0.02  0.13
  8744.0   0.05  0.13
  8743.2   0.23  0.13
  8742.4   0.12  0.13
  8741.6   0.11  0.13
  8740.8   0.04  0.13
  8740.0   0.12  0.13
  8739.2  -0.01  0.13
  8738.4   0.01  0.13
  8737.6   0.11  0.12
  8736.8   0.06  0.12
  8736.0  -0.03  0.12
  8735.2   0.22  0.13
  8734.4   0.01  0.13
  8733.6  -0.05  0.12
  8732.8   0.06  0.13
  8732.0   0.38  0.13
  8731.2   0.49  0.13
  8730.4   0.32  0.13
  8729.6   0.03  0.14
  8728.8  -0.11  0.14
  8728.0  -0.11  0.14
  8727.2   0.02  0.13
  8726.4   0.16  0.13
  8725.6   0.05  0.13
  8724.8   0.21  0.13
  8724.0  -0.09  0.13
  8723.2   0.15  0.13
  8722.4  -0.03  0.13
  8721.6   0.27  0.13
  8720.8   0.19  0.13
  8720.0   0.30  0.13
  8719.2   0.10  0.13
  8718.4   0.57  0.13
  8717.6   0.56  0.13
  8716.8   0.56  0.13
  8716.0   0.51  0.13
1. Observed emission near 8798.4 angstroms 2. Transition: [O III] 5007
